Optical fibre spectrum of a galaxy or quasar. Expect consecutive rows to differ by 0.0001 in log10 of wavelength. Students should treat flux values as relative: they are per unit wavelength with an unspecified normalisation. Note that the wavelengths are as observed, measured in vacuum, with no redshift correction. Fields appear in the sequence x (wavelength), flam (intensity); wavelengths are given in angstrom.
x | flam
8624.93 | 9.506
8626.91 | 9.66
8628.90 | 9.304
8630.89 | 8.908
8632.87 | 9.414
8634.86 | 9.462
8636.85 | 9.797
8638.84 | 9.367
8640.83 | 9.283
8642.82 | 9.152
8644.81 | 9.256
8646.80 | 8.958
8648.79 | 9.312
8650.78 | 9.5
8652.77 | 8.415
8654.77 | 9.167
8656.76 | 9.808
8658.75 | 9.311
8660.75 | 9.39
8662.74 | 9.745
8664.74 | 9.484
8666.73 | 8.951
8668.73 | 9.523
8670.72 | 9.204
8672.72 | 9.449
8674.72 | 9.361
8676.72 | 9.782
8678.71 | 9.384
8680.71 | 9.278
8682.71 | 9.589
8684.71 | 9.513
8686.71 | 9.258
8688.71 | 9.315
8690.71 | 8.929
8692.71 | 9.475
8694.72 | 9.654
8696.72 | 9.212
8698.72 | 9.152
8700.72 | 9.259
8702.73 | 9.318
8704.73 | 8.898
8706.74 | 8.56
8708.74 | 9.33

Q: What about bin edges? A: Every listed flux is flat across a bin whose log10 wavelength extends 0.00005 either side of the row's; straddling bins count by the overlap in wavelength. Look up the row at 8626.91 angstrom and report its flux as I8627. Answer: 9.66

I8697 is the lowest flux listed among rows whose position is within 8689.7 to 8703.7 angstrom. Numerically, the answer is 8.929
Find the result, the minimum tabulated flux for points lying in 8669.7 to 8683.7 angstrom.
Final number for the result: 9.204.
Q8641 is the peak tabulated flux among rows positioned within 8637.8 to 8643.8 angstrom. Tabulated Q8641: 9.367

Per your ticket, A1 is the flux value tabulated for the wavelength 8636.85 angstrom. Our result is 9.797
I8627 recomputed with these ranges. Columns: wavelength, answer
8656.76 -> 9.808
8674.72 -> 9.361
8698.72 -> 9.152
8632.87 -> 9.414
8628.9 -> 9.304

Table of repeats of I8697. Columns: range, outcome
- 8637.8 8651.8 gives 8.958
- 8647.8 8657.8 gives 8.415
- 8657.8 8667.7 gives 8.951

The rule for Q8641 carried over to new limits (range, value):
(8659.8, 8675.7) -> 9.745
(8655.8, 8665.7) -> 9.808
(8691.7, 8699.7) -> 9.654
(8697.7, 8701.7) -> 9.259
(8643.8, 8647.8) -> 9.256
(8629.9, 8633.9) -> 9.414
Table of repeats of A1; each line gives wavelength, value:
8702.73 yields 9.318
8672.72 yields 9.449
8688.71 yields 9.315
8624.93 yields 9.506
